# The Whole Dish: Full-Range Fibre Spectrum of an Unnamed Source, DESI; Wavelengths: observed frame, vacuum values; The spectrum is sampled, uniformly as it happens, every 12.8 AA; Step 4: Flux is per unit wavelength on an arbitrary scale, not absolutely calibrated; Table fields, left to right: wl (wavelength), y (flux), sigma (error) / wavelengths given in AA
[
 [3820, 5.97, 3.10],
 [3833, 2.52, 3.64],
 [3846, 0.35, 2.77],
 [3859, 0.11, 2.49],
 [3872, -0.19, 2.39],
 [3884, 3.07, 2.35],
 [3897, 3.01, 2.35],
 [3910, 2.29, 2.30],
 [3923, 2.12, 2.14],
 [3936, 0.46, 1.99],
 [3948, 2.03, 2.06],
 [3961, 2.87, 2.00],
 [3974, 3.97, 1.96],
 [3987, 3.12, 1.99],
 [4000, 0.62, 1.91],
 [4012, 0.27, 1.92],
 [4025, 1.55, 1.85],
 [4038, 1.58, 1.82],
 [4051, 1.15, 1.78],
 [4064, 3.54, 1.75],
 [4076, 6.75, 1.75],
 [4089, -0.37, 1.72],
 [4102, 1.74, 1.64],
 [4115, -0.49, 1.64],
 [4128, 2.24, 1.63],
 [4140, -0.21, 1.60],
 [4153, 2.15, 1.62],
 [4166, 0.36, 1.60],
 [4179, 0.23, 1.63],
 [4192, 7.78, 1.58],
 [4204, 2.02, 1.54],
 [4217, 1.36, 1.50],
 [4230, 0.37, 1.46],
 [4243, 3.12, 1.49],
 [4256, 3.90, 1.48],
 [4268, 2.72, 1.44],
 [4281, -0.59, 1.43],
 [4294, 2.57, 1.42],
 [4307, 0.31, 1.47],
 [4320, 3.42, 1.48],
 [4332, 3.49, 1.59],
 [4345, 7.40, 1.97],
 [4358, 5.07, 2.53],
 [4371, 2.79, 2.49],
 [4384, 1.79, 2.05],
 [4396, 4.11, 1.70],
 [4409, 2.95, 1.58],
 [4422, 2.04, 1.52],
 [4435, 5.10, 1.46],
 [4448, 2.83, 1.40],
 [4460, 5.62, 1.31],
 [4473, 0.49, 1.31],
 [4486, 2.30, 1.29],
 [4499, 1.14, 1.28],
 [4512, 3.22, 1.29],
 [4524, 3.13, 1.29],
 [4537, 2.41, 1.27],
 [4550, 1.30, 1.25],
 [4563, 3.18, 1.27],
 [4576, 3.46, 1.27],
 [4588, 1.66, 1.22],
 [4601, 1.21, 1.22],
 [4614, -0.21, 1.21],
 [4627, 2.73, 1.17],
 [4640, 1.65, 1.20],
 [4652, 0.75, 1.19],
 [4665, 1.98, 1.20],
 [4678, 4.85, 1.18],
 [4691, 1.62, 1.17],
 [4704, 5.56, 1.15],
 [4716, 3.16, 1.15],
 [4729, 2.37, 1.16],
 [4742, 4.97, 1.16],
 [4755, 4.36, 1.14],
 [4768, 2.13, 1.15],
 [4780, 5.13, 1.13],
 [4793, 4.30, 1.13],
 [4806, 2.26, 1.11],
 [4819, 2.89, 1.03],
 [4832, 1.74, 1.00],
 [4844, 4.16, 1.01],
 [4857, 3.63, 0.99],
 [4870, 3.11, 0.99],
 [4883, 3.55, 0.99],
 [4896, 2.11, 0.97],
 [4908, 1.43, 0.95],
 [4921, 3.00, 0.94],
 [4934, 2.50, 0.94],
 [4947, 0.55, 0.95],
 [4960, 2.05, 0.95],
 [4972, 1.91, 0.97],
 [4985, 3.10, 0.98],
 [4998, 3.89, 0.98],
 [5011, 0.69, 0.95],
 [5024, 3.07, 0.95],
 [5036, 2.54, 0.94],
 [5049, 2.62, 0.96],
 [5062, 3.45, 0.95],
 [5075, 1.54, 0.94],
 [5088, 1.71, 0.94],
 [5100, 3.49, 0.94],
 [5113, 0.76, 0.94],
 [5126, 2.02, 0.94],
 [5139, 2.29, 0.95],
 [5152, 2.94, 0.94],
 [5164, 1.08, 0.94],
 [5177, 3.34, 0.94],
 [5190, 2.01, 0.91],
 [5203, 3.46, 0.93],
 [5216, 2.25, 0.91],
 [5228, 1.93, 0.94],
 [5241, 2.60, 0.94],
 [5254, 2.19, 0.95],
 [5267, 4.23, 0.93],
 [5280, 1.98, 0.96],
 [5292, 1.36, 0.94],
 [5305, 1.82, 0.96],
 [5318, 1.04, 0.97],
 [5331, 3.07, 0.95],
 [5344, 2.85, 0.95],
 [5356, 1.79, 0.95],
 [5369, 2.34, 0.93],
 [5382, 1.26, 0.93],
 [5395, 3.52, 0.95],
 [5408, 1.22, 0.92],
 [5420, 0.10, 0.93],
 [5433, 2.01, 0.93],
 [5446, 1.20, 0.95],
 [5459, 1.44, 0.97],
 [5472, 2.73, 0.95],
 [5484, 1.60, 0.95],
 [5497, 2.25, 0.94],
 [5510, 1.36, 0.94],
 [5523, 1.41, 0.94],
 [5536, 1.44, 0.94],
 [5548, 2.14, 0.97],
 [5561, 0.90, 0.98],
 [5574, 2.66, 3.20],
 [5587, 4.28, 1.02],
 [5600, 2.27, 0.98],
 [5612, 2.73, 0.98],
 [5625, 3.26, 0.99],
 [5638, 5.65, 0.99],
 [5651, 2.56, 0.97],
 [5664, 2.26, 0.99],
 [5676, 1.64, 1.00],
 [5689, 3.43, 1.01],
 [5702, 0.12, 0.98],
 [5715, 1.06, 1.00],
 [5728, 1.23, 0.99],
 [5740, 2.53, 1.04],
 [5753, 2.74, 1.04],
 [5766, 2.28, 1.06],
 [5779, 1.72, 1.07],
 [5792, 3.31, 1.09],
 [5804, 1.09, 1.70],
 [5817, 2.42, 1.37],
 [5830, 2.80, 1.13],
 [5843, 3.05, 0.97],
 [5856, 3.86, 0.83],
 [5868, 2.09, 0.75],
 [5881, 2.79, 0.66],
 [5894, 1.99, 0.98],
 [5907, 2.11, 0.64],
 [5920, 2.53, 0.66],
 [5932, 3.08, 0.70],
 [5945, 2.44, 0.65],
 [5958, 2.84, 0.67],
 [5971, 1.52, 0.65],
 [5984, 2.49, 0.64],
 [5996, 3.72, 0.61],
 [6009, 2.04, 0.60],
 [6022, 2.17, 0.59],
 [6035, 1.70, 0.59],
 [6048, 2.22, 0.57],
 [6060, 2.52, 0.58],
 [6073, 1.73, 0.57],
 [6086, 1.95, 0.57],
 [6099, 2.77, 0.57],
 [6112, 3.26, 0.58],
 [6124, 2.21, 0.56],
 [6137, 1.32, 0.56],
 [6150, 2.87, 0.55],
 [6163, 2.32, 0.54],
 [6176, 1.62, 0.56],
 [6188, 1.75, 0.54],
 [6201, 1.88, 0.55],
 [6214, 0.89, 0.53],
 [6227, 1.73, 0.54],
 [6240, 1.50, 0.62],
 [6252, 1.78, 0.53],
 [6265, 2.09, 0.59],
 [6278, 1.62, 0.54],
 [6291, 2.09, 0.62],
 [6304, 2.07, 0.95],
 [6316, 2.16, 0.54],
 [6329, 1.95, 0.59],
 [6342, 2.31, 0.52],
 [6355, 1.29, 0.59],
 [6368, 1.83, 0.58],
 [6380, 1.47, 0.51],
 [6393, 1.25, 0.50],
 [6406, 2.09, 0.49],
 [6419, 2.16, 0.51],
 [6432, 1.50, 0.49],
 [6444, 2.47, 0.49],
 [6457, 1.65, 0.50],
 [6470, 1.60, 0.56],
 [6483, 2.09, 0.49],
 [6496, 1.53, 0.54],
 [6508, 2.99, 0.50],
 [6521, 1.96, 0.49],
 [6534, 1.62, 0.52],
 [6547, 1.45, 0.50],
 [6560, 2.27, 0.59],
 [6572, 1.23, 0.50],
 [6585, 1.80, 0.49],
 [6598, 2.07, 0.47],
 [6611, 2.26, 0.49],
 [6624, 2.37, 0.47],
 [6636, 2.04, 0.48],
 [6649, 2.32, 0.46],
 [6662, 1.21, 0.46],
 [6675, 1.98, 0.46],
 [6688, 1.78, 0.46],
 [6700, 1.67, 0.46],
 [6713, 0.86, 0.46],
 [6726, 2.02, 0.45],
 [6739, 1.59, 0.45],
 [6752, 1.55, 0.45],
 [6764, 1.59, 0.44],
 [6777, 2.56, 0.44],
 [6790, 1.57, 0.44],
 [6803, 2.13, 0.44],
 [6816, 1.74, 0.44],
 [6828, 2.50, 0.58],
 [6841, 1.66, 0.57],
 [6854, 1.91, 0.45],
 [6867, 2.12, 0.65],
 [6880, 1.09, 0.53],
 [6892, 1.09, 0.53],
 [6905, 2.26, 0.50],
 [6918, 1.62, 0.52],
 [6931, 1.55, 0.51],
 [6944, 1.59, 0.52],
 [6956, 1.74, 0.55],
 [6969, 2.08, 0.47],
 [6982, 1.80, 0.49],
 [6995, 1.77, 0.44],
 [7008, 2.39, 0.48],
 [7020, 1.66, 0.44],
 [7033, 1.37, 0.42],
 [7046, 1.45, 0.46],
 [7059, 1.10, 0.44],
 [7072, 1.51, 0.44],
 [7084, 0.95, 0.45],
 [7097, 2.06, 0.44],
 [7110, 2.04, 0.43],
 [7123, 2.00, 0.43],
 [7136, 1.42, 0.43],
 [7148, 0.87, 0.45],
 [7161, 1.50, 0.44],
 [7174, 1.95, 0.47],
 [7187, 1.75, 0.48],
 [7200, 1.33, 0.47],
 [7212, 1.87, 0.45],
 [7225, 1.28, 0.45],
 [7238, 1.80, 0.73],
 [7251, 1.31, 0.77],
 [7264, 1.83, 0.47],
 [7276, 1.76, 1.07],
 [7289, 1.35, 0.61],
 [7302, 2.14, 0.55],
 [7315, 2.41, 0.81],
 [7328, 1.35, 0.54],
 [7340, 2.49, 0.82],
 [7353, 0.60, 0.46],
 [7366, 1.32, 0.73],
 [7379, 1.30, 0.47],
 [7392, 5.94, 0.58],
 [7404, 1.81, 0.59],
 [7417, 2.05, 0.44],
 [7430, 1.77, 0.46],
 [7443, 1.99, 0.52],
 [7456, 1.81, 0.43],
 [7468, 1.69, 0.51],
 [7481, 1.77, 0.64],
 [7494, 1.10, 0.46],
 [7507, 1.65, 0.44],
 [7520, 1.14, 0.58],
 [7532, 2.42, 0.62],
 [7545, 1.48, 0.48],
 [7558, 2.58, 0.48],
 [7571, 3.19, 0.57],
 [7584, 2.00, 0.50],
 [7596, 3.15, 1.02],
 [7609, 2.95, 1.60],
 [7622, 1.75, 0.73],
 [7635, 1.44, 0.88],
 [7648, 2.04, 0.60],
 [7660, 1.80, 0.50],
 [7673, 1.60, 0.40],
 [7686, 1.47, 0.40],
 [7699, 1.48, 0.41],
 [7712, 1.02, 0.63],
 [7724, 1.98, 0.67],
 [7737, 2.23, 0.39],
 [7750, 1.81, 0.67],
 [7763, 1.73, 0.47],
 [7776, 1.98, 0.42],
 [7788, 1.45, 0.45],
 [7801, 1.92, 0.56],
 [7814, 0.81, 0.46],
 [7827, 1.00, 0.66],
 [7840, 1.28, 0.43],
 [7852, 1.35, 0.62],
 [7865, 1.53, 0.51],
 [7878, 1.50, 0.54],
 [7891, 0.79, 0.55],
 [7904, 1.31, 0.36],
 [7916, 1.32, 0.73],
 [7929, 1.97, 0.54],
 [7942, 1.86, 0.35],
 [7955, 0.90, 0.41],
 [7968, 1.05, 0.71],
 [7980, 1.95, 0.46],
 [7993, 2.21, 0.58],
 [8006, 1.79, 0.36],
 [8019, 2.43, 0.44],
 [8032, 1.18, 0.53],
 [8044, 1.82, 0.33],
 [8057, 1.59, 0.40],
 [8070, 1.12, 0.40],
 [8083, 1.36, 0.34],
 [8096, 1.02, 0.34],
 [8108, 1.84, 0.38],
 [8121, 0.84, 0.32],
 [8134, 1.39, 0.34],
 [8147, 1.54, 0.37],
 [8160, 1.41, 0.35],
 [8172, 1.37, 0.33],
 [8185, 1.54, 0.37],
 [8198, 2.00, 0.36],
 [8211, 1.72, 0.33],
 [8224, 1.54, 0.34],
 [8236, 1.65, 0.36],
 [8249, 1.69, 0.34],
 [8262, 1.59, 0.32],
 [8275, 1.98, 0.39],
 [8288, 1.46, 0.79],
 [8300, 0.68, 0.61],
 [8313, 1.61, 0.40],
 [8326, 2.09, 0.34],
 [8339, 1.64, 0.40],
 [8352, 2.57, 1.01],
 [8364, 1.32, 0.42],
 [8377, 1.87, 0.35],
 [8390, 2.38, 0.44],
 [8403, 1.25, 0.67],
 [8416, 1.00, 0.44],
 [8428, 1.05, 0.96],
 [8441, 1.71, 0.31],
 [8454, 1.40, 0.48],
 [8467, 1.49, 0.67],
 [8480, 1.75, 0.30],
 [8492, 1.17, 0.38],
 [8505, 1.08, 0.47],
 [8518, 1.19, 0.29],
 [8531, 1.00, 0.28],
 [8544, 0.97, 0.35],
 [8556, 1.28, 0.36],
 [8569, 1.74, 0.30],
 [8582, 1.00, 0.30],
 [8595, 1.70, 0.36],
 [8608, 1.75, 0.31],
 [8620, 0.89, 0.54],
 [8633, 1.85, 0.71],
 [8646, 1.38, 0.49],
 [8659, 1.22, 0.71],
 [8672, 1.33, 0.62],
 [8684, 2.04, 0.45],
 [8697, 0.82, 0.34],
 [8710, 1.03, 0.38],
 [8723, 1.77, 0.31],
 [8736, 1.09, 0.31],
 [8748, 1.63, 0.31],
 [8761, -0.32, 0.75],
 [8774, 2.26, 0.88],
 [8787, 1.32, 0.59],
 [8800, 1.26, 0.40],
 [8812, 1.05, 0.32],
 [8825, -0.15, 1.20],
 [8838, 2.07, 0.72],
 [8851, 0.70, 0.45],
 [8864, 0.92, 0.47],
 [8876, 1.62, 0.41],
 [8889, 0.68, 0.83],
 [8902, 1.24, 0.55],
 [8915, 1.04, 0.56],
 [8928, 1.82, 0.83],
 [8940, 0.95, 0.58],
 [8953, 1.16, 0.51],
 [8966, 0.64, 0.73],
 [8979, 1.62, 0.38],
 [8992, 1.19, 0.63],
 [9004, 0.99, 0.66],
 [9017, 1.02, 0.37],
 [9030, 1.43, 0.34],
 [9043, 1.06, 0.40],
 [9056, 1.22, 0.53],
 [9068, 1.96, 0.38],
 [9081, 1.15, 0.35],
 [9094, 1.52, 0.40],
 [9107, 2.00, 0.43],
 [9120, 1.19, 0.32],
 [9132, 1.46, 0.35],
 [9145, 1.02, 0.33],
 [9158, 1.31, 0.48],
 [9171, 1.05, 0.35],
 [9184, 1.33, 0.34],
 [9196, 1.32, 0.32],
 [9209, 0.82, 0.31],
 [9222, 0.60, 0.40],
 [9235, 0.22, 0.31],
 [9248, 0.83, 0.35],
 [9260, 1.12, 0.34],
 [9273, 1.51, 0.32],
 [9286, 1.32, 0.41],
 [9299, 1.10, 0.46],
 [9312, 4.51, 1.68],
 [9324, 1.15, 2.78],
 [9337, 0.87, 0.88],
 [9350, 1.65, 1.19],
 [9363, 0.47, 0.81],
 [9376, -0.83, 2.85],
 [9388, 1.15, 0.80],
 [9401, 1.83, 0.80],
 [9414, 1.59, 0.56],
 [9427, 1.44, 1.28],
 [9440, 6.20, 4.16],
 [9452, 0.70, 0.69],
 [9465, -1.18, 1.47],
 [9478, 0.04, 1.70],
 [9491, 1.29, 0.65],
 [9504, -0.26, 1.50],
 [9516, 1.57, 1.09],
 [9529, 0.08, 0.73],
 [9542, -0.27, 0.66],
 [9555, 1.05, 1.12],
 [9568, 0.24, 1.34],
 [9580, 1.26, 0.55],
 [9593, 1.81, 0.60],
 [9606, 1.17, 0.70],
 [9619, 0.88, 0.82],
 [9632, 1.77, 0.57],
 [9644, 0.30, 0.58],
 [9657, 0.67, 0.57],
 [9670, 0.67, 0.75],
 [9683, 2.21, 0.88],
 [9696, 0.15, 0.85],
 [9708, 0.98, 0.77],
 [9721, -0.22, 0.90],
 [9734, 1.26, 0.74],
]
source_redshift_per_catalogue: 0.125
